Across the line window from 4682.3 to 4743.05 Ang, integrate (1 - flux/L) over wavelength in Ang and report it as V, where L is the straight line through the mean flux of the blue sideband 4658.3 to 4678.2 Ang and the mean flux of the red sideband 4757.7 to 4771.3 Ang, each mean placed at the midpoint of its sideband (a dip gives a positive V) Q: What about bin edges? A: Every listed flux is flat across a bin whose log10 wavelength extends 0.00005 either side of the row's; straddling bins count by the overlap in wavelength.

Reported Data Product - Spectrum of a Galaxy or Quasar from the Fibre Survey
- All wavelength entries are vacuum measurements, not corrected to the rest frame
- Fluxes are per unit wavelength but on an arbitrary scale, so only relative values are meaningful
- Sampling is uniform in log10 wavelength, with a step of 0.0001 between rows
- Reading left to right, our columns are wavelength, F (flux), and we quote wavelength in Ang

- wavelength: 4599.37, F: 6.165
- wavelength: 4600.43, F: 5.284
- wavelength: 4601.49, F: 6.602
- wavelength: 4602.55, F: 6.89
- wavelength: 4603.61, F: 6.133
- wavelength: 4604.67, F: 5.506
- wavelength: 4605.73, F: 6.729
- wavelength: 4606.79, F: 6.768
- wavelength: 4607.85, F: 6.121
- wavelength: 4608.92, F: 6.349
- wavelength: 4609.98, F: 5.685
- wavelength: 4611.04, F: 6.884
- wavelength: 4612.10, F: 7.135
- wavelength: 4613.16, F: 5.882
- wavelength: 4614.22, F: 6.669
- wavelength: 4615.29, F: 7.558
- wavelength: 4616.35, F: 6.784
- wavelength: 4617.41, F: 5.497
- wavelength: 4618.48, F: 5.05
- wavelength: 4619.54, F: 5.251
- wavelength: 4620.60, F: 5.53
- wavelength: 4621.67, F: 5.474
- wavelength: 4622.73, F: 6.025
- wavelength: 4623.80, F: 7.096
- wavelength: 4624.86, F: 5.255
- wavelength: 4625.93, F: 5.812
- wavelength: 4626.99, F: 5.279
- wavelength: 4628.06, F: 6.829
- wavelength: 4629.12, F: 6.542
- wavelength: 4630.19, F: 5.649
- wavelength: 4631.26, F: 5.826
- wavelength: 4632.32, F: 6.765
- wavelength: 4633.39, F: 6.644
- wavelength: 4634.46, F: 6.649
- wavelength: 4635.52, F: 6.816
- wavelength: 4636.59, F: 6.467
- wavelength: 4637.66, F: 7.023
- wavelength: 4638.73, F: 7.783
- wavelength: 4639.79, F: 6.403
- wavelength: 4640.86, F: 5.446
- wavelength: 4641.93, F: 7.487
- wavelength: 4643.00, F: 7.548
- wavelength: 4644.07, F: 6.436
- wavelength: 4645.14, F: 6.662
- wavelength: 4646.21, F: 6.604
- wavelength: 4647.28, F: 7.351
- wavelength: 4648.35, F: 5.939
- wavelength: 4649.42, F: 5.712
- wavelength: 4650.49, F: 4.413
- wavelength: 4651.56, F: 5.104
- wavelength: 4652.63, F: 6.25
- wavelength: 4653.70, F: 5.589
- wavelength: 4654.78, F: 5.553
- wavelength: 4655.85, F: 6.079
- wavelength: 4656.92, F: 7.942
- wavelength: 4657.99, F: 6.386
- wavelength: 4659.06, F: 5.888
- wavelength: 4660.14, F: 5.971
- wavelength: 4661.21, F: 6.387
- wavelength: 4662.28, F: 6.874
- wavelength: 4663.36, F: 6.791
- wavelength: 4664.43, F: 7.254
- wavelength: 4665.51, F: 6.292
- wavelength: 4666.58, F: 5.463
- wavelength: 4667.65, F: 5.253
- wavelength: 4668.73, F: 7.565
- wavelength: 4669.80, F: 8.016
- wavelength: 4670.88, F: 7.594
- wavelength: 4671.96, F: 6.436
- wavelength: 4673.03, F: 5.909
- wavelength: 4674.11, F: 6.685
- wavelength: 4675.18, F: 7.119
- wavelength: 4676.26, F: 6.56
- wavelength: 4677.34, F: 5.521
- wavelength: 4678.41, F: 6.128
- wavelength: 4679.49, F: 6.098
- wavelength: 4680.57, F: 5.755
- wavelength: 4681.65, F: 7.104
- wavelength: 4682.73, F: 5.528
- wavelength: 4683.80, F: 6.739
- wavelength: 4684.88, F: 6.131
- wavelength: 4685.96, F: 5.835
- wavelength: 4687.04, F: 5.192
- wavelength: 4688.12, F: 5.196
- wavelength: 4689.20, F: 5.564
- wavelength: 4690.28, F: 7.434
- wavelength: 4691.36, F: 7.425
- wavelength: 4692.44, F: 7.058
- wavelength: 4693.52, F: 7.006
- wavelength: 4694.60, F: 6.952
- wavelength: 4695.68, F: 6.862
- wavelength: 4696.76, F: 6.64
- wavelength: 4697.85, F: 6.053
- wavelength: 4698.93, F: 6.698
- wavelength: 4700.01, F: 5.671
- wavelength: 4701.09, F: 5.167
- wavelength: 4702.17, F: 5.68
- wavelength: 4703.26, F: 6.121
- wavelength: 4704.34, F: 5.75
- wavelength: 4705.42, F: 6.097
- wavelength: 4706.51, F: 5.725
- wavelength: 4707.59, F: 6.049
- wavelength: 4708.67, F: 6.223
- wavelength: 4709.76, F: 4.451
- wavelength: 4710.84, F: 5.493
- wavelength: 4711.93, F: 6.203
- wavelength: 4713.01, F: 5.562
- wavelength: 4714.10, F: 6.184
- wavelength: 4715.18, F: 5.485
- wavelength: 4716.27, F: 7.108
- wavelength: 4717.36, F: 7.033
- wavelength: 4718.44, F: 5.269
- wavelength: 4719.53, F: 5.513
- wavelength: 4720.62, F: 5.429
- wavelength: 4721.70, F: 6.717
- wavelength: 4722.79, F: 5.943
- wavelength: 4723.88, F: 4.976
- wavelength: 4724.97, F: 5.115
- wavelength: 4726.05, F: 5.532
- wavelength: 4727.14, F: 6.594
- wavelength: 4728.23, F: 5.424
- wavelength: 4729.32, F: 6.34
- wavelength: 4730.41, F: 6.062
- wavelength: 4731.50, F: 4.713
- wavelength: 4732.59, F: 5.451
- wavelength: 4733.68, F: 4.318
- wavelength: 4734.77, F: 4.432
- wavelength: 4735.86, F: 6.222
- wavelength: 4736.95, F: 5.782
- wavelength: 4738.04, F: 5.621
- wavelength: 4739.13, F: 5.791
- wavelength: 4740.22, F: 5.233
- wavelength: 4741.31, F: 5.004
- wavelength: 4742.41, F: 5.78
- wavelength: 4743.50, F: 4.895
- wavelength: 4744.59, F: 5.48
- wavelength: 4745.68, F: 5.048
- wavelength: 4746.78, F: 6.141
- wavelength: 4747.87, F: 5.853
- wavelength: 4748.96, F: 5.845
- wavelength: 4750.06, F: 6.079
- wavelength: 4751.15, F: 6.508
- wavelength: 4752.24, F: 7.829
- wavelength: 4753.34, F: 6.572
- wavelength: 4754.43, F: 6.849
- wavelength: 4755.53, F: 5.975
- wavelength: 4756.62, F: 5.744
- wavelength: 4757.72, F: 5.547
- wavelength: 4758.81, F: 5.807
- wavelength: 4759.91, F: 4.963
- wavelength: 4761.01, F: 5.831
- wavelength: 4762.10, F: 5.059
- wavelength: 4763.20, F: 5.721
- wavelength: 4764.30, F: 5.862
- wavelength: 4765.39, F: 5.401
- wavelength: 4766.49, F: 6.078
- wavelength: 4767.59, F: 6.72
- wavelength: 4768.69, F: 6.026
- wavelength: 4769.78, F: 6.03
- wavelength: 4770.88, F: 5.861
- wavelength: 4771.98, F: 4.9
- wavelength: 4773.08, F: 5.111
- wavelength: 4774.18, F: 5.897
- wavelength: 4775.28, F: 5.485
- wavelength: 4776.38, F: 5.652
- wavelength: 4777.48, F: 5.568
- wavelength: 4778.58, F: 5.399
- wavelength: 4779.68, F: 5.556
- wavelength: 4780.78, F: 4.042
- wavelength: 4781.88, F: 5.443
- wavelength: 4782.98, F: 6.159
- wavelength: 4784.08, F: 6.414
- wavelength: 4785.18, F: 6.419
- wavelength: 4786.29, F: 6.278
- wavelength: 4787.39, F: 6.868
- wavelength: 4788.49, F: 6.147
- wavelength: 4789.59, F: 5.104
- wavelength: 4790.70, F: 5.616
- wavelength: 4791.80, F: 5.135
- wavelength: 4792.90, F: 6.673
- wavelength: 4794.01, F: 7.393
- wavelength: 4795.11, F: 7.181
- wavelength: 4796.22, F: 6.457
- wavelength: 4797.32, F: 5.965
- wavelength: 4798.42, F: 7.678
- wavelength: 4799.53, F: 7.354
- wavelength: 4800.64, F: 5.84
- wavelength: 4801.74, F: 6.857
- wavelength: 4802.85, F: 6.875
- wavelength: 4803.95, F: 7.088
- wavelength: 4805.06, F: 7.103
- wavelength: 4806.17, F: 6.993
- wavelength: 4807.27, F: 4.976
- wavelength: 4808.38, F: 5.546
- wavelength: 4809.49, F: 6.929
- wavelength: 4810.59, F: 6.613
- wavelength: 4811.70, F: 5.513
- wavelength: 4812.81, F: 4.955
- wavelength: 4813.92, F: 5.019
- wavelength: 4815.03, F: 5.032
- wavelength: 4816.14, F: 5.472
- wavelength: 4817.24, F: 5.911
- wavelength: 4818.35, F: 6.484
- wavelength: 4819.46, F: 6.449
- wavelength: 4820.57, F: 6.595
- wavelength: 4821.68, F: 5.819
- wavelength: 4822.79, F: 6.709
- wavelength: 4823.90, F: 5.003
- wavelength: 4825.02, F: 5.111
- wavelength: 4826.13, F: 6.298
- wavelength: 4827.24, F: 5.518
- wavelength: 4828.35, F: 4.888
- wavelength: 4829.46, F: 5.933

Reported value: 2.9 Ang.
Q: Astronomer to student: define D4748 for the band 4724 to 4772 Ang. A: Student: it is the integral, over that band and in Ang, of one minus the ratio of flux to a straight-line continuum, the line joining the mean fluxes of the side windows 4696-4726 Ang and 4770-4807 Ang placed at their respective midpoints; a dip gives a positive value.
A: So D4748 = 2.1 Ang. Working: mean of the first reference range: 5.87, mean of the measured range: 5.73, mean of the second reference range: 6.13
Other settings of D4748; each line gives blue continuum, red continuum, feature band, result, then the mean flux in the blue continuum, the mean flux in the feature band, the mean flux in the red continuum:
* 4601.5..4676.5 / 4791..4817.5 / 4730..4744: 2.2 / 6.36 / 5.33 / 6.27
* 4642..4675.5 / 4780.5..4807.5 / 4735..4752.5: 1.7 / 6.43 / 5.76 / 6.36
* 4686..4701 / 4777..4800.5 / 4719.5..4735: 1.9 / 6.38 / 5.52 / 6.13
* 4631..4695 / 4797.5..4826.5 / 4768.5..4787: 1.7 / 6.43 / 5.67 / 6.16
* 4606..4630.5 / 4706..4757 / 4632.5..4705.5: -4.9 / 6.15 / 6.38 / 5.78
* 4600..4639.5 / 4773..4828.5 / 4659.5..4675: -1.0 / 6.28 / 6.61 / 6.03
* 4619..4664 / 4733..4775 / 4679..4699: -1.1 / 6.28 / 6.37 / 5.73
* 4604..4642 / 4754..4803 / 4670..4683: -0.5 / 6.28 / 6.43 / 5.97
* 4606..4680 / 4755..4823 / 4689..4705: -0.5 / 6.35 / 6.42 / 5.99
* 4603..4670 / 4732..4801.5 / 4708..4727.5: 0.7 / 6.31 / 5.82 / 5.86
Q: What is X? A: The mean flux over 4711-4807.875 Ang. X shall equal 5.91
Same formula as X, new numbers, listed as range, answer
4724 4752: 5.59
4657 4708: 6.35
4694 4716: 5.97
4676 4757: 5.94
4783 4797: 6.3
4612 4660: 6.26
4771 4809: 6.09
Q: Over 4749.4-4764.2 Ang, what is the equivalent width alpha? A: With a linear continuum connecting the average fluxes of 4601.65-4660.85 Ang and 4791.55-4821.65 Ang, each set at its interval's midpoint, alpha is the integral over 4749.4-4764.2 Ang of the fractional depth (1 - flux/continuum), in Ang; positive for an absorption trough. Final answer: 0.6 Ang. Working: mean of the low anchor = 6.28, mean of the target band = 6.03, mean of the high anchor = 6.3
